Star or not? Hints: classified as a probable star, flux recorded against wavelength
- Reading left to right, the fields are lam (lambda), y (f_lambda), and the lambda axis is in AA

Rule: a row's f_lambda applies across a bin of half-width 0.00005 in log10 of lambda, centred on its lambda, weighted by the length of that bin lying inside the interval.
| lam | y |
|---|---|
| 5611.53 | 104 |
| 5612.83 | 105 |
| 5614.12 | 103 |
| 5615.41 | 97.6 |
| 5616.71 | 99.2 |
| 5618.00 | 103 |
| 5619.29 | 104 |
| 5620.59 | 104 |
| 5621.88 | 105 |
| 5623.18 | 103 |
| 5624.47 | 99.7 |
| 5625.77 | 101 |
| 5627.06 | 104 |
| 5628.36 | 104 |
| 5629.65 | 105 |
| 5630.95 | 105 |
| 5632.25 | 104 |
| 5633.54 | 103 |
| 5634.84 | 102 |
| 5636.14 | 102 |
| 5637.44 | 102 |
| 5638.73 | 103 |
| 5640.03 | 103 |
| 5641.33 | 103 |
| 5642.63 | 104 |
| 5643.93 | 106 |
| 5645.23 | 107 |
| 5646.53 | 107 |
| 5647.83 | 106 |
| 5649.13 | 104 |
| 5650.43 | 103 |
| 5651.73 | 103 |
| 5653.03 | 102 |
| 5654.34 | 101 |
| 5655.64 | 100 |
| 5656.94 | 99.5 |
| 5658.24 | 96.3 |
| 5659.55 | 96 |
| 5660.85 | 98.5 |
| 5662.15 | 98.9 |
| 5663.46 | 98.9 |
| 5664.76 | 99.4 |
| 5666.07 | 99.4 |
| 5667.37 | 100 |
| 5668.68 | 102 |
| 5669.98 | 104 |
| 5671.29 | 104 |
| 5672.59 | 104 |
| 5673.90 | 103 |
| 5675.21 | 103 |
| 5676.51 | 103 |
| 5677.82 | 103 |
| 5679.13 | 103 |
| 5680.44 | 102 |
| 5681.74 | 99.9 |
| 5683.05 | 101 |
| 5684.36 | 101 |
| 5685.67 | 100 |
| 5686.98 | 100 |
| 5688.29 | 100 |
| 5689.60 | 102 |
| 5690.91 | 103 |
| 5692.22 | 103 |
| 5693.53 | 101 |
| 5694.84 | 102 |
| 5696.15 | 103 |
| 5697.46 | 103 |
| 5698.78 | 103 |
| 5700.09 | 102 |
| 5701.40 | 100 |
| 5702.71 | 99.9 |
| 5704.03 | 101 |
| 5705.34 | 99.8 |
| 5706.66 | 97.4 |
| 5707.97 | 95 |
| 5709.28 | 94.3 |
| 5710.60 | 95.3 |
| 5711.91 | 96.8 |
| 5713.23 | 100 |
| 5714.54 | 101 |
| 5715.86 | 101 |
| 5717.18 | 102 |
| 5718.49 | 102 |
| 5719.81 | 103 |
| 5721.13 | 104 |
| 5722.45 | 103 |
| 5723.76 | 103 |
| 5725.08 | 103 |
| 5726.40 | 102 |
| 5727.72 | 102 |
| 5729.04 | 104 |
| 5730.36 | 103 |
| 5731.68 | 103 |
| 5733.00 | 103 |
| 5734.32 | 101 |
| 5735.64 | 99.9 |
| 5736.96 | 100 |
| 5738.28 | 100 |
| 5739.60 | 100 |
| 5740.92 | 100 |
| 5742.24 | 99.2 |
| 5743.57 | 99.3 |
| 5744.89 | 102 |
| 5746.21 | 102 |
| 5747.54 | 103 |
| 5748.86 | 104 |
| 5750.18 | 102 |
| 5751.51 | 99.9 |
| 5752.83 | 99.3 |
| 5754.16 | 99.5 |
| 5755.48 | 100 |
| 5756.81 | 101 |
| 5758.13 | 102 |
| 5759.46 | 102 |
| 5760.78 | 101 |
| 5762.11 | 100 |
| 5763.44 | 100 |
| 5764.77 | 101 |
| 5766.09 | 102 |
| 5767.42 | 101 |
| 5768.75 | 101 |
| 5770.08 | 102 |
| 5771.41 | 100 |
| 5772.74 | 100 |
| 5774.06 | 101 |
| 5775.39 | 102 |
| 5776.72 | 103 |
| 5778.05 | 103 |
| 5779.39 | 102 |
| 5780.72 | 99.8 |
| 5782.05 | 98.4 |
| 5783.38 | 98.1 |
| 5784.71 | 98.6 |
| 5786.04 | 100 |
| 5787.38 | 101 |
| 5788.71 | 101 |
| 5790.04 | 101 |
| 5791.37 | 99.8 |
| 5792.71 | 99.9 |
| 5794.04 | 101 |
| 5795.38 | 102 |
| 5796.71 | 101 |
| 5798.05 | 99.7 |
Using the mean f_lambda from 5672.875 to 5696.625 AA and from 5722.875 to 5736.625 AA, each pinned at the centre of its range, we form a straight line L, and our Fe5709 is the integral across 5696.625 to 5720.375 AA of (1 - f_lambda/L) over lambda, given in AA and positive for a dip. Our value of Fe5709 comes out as 0.5 AA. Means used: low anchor 102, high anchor 102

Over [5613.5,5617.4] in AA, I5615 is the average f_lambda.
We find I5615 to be 99.9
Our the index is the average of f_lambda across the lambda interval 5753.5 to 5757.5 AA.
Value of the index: 100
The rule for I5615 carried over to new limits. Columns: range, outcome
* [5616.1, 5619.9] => 102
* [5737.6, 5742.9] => 99.9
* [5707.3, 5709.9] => 95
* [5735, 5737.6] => 100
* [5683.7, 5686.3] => 100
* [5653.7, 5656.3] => 101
